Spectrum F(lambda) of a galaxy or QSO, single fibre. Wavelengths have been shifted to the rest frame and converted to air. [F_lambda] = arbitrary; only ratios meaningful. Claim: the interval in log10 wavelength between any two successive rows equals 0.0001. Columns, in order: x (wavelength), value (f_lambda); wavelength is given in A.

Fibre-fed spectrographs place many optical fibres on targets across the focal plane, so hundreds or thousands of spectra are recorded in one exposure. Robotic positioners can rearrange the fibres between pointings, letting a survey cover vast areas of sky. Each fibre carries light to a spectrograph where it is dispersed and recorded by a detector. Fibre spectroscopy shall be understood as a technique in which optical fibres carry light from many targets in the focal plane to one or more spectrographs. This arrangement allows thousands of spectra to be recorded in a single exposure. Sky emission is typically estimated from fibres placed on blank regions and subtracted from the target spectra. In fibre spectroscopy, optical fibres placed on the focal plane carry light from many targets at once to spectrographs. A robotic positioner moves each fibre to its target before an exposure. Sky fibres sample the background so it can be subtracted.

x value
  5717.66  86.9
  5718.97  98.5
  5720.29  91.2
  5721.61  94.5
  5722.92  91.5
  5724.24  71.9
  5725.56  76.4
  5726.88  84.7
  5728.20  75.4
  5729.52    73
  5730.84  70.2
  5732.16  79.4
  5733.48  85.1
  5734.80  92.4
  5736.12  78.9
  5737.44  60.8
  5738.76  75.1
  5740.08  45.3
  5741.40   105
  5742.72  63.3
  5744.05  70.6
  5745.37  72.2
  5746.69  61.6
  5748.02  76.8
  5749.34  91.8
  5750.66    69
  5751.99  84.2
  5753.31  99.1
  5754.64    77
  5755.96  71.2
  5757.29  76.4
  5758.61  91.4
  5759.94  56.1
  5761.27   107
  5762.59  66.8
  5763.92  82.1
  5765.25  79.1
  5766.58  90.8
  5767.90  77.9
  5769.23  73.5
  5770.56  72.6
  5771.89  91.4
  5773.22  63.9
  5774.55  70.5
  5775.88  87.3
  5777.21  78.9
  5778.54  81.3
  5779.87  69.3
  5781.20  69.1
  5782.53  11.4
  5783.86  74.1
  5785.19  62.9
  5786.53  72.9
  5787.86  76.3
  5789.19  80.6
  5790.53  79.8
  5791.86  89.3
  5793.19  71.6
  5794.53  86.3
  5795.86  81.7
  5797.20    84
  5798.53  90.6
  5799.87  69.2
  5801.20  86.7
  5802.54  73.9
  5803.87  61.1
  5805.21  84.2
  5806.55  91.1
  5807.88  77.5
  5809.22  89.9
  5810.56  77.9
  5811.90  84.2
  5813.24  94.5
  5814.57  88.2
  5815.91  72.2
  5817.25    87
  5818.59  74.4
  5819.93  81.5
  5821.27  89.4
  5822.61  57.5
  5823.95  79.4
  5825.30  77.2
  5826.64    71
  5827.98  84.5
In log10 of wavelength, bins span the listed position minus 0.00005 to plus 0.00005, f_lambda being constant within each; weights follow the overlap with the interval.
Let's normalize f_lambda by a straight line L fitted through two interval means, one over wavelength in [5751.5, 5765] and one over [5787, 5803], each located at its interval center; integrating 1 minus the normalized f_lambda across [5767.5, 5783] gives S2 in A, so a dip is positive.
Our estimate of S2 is 1.9 A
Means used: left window 81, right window 80.8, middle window 71.2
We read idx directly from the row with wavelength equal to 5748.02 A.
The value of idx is 76.8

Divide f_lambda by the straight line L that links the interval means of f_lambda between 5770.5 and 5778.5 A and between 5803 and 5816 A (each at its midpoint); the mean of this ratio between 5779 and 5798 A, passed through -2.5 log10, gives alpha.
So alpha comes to 0.11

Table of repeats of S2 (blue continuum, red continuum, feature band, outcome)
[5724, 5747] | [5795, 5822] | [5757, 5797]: 1.51 A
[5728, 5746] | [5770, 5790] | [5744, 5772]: -2.36 A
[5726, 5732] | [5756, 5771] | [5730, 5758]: 0.35 A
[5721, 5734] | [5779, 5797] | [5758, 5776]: -1.08 A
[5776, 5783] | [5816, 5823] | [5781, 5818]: -2.84 A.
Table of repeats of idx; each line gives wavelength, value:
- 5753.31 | 99.1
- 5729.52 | 73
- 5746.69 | 61.6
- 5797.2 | 84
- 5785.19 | 62.9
